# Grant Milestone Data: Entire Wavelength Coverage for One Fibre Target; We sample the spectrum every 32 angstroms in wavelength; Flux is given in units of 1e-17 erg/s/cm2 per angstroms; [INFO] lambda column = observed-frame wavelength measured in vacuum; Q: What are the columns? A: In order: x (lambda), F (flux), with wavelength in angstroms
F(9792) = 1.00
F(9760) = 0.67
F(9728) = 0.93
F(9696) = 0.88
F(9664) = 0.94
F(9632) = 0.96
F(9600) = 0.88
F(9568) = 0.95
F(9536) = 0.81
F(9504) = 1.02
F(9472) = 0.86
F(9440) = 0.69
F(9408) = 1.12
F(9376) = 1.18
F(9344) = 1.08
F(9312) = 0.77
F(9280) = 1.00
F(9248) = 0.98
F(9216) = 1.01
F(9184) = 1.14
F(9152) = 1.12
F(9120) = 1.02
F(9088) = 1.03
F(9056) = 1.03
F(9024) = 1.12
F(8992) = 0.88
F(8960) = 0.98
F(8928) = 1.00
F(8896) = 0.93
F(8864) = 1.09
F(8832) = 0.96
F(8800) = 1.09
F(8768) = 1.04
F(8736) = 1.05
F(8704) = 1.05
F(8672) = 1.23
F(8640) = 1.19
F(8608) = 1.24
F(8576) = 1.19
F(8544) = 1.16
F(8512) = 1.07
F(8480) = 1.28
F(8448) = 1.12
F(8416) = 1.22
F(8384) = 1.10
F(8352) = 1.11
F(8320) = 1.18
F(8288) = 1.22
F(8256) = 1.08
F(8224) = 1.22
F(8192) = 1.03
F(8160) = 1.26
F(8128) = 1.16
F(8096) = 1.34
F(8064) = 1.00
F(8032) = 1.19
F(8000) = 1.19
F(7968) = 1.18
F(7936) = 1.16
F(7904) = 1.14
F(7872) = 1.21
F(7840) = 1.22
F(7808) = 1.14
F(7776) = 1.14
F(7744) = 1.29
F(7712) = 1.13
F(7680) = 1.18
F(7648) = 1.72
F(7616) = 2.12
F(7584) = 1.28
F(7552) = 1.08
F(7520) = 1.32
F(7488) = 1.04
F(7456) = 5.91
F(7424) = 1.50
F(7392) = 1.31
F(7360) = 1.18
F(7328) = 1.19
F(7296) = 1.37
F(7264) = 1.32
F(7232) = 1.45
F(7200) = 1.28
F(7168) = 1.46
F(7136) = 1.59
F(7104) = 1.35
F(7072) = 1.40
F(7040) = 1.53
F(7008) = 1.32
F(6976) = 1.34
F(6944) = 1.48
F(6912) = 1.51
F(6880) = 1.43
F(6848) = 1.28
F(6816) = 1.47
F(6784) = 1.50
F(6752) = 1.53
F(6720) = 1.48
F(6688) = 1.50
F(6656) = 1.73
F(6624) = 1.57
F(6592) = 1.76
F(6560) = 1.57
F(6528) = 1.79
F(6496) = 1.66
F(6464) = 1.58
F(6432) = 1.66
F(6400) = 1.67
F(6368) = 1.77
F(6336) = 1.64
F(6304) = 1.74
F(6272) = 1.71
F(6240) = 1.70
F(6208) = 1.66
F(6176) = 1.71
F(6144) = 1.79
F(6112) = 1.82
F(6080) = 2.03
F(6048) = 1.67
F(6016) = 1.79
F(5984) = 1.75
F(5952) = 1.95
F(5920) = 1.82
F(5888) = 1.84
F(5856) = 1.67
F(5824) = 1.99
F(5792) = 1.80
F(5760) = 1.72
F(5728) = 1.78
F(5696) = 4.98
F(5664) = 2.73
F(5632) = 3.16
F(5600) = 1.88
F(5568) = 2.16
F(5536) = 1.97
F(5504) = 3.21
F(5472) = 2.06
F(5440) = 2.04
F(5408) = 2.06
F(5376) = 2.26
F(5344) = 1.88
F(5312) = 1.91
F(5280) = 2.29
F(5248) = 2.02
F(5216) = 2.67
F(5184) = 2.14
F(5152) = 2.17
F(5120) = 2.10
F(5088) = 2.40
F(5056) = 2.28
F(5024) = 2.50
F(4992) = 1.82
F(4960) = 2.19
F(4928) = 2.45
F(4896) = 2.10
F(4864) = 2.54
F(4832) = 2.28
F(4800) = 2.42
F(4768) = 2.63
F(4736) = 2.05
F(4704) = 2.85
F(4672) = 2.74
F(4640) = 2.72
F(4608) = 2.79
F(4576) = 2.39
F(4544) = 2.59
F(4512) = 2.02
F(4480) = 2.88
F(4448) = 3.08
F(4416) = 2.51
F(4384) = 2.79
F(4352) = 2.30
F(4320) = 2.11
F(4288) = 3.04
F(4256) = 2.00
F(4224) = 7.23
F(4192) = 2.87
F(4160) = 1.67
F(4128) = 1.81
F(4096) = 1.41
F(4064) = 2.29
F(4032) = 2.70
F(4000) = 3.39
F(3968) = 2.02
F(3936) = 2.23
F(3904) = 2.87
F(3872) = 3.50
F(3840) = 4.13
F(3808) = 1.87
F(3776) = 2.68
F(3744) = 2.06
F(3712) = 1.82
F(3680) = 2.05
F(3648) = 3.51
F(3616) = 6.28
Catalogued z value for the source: 0.13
